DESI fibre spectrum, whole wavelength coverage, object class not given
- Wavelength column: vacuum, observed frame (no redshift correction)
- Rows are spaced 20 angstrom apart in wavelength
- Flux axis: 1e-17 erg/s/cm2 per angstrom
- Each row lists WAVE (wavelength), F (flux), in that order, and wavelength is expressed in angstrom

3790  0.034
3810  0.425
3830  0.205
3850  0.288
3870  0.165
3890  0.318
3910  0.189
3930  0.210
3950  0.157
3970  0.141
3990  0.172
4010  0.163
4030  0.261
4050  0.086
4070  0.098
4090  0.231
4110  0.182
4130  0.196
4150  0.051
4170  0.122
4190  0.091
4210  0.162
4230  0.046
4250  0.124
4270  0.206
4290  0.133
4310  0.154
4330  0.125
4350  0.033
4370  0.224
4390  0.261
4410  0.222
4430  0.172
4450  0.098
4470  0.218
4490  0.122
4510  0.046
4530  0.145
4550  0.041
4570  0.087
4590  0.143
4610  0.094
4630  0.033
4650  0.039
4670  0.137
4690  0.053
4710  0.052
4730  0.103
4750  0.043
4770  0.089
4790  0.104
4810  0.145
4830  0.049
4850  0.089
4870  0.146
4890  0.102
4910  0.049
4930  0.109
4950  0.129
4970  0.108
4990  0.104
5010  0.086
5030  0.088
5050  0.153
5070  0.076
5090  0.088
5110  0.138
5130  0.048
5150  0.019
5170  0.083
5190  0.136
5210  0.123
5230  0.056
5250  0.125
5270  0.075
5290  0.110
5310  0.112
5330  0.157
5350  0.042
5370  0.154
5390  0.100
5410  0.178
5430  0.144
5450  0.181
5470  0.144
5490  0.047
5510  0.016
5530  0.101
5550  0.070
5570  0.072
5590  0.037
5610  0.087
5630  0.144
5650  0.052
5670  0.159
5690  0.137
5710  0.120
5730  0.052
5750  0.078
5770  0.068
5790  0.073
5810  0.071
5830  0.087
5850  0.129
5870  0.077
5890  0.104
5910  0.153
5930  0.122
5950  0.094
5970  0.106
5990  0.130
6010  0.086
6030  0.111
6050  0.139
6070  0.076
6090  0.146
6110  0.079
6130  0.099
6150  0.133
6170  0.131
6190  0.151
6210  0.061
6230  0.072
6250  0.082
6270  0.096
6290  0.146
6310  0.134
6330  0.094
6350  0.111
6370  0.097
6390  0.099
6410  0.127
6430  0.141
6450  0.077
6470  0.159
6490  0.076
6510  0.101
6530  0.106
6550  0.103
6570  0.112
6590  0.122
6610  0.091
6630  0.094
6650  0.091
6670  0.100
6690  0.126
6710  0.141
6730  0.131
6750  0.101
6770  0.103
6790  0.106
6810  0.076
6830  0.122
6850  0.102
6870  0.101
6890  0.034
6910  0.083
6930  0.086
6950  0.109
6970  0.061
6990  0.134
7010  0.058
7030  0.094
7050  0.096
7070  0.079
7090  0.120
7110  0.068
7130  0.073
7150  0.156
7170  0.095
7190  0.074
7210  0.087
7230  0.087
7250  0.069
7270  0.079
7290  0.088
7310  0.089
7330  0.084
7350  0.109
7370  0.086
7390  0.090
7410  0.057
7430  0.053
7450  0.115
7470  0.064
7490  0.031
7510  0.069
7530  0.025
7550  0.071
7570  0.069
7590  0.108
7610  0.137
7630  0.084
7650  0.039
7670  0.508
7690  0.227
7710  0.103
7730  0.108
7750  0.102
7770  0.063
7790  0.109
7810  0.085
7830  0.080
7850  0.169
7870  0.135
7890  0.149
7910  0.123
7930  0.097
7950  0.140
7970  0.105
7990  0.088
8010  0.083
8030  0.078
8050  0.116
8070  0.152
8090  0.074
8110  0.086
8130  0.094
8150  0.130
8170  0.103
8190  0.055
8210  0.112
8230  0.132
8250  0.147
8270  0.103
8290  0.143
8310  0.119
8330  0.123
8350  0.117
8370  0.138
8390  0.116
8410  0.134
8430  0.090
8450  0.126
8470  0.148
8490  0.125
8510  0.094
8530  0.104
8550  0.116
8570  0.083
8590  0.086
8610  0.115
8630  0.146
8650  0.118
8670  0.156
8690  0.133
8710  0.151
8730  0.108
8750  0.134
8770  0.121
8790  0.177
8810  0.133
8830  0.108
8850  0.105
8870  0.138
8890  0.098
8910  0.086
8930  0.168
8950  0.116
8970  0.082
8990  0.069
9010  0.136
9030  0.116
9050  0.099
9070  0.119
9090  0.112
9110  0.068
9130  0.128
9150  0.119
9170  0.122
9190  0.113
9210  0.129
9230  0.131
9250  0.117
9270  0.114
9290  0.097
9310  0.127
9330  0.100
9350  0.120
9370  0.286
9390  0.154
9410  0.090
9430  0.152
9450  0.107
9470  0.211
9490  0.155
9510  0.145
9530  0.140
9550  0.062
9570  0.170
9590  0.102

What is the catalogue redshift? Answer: 1.06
